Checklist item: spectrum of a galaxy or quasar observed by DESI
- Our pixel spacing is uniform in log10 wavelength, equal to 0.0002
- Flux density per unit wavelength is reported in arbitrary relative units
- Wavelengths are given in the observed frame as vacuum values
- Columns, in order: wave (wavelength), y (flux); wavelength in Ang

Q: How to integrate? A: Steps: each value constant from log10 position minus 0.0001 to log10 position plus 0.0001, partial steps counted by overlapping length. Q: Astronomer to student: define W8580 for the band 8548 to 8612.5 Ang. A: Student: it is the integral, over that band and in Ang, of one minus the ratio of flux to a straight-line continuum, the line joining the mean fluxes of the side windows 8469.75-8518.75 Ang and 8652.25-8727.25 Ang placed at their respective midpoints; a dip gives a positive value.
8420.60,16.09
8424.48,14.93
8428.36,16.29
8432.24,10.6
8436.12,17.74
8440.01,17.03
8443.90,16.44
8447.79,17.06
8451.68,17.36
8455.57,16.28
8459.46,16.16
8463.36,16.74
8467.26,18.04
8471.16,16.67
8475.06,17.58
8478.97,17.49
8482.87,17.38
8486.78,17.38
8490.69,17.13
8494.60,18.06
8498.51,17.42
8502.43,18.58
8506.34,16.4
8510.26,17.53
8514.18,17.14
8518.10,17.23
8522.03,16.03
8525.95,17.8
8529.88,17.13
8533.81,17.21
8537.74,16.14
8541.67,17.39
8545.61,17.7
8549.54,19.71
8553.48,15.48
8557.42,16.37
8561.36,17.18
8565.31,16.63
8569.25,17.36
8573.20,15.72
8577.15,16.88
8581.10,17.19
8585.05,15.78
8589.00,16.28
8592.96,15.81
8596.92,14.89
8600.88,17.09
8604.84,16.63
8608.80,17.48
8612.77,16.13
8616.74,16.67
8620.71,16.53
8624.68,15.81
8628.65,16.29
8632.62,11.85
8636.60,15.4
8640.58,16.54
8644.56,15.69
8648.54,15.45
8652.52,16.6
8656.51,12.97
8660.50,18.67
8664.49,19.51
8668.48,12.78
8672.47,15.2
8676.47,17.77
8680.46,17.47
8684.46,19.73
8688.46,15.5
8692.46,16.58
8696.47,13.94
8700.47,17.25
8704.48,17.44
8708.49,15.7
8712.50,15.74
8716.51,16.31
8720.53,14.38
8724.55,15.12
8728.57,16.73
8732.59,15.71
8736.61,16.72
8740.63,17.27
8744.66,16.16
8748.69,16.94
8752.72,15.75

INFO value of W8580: 1.02 Ang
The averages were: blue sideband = 17.4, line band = 16.6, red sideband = 16.2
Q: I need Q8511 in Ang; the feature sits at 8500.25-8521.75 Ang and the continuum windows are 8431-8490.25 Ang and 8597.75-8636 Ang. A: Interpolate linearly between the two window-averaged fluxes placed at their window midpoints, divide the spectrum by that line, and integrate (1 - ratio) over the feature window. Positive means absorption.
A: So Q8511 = -1.0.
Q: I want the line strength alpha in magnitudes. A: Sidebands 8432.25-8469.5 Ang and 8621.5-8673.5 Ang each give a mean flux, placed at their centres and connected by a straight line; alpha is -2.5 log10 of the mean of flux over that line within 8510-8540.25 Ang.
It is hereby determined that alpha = -0.05 mag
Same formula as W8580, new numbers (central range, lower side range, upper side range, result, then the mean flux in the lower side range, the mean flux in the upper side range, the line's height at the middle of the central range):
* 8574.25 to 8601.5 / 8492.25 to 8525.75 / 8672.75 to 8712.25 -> 1.3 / 17.3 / 16.7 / 17.1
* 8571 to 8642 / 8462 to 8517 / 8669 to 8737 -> 3.0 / 17.4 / 16.2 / 16.8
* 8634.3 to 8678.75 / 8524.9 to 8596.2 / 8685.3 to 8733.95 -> 0.6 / 16.8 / 16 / 16.3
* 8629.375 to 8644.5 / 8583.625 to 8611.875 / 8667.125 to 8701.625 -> 1.3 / 16.3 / 16.3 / 16.3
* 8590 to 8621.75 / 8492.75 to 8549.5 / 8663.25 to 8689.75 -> 1.2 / 17.4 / 16.8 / 17.1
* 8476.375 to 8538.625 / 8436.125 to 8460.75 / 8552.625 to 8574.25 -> -2.2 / 16.8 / 16.5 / 16.7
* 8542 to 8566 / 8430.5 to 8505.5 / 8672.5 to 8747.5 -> -0.7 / 16.9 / 16.4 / 16.7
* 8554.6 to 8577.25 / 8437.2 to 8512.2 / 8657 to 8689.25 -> 0.6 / 17.2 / 16.9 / 17.1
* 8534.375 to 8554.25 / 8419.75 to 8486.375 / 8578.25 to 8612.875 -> -1.2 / 16.5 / 16.4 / 16.4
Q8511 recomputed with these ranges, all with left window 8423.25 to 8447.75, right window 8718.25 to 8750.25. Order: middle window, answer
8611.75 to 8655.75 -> 0.9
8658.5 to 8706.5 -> -2.4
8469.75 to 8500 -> -3.2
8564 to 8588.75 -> -1.1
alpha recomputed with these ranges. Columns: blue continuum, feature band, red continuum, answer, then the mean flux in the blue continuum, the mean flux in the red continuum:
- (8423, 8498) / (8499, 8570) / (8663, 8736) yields -0.04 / 16.7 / 16.3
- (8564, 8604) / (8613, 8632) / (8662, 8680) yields 0.03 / 16.4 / 16.5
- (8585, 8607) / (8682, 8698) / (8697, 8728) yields -0.04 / 16.1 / 15.9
